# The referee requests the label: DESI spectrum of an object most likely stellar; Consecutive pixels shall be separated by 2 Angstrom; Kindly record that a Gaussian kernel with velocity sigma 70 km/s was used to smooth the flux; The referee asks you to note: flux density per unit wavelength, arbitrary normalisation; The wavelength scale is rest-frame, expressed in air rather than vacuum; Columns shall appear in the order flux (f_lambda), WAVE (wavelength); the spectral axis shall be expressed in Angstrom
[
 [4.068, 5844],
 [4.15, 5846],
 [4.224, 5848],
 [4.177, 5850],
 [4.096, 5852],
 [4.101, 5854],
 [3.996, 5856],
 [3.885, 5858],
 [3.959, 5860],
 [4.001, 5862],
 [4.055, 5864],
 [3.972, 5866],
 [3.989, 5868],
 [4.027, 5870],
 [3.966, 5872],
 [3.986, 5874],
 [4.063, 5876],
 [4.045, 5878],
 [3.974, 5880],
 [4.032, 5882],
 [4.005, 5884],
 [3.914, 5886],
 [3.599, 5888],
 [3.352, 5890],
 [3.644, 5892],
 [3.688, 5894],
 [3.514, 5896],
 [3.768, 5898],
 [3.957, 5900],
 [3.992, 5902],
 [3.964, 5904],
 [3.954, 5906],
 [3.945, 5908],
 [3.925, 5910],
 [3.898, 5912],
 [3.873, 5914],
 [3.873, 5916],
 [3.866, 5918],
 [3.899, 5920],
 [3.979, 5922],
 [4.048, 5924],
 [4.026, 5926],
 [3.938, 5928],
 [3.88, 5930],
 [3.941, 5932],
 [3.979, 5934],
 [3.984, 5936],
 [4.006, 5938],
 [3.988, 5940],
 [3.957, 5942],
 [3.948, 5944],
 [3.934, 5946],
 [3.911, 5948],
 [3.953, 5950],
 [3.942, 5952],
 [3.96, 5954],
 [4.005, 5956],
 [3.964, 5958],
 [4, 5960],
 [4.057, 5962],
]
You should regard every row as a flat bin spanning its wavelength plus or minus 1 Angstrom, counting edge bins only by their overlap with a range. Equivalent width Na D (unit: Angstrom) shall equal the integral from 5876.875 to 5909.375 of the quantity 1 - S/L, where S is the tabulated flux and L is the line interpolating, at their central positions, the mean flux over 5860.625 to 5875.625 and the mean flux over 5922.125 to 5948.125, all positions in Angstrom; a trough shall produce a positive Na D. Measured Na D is 1.2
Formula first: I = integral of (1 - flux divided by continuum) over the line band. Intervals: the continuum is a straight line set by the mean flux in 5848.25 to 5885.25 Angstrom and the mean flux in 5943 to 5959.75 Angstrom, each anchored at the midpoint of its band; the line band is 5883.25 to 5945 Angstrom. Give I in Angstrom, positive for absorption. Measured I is 1.60 Angstrom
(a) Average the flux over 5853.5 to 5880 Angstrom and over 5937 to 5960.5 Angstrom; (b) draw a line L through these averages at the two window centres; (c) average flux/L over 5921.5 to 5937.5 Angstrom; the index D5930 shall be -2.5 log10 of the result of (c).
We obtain 0.00 mag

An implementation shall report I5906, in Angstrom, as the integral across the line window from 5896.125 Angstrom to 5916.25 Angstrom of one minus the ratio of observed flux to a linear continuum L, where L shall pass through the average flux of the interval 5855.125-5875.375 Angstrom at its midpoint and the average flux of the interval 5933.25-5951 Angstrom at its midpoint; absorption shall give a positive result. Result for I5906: 0.4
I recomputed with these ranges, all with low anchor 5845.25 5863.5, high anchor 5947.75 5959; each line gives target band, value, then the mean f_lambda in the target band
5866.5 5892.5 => 0.9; 3.9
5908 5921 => 0.3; 3.89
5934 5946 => 0.0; 3.97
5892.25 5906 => 0.7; 3.81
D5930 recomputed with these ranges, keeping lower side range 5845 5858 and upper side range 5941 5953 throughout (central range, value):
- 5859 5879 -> 0.019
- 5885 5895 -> 0.113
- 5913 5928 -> 0.013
